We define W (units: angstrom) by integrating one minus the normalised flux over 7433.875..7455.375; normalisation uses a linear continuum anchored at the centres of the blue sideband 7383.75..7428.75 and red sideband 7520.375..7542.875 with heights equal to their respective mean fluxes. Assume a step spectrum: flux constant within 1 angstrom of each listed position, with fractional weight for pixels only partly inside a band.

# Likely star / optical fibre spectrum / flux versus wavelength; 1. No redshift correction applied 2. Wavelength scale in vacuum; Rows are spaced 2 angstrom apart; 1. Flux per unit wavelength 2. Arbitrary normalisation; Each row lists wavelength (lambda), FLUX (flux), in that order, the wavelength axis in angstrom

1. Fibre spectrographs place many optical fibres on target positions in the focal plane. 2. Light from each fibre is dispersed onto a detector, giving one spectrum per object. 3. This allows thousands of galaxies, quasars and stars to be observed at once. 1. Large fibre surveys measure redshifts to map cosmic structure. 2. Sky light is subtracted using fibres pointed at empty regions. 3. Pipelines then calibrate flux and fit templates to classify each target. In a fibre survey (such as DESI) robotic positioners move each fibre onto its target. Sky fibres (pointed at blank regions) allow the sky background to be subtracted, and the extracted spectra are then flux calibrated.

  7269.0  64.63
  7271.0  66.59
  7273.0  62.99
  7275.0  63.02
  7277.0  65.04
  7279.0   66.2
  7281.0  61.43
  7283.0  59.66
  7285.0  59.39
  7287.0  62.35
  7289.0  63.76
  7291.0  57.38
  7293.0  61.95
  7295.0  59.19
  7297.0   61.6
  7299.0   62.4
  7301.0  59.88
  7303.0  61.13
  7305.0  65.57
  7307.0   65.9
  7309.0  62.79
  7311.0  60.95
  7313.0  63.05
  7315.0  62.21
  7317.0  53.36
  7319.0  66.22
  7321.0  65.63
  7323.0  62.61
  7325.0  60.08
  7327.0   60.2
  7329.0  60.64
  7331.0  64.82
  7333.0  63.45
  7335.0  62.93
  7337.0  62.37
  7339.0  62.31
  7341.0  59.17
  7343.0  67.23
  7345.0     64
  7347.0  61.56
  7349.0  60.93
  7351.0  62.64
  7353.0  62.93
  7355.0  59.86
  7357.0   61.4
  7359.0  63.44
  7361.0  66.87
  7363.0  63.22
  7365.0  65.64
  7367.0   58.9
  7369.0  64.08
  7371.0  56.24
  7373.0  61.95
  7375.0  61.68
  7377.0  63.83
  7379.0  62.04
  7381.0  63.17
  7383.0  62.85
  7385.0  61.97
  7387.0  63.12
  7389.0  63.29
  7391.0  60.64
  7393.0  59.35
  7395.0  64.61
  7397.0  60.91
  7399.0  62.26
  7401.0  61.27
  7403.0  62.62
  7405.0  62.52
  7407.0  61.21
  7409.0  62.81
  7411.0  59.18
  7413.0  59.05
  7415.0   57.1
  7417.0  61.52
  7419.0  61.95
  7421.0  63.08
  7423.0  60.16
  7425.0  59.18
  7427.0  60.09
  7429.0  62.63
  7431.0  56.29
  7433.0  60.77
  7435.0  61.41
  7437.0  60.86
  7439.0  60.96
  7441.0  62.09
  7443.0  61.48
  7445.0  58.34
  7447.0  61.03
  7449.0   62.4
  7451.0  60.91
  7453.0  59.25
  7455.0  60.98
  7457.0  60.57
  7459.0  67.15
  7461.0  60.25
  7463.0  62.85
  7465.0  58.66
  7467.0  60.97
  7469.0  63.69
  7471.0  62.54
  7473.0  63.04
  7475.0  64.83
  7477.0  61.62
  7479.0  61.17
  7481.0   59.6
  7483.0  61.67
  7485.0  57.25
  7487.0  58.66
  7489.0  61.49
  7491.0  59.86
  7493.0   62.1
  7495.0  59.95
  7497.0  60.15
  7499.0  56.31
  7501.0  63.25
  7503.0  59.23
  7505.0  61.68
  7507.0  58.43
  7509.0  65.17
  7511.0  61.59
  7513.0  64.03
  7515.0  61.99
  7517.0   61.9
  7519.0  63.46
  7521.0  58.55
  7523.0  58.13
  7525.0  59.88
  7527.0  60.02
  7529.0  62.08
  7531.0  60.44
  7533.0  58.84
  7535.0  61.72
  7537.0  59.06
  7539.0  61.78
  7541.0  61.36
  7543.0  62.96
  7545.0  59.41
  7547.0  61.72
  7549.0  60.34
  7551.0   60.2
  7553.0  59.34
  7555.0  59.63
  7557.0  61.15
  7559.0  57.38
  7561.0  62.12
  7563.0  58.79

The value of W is 0.0 angstrom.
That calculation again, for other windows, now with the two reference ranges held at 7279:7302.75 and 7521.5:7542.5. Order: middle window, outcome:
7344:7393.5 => -1.2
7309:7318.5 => 0.1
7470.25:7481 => -0.3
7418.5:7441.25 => 0.0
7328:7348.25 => -0.6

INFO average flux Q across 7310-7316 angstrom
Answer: 62.1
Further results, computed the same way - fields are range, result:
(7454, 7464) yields 62.4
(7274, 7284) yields 63.1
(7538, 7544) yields 62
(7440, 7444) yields 61.8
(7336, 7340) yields 62.3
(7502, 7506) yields 60.5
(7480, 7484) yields 60.6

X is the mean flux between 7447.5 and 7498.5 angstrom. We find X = 61.2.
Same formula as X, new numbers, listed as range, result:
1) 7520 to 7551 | 60.4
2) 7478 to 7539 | 60.6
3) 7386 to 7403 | 62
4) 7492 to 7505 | 60.3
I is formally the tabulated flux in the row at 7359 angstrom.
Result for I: 63.44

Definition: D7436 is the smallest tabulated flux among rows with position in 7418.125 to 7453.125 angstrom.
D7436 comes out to 56.29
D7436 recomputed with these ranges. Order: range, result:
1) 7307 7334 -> 53.36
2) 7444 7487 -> 57.25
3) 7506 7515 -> 58.43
